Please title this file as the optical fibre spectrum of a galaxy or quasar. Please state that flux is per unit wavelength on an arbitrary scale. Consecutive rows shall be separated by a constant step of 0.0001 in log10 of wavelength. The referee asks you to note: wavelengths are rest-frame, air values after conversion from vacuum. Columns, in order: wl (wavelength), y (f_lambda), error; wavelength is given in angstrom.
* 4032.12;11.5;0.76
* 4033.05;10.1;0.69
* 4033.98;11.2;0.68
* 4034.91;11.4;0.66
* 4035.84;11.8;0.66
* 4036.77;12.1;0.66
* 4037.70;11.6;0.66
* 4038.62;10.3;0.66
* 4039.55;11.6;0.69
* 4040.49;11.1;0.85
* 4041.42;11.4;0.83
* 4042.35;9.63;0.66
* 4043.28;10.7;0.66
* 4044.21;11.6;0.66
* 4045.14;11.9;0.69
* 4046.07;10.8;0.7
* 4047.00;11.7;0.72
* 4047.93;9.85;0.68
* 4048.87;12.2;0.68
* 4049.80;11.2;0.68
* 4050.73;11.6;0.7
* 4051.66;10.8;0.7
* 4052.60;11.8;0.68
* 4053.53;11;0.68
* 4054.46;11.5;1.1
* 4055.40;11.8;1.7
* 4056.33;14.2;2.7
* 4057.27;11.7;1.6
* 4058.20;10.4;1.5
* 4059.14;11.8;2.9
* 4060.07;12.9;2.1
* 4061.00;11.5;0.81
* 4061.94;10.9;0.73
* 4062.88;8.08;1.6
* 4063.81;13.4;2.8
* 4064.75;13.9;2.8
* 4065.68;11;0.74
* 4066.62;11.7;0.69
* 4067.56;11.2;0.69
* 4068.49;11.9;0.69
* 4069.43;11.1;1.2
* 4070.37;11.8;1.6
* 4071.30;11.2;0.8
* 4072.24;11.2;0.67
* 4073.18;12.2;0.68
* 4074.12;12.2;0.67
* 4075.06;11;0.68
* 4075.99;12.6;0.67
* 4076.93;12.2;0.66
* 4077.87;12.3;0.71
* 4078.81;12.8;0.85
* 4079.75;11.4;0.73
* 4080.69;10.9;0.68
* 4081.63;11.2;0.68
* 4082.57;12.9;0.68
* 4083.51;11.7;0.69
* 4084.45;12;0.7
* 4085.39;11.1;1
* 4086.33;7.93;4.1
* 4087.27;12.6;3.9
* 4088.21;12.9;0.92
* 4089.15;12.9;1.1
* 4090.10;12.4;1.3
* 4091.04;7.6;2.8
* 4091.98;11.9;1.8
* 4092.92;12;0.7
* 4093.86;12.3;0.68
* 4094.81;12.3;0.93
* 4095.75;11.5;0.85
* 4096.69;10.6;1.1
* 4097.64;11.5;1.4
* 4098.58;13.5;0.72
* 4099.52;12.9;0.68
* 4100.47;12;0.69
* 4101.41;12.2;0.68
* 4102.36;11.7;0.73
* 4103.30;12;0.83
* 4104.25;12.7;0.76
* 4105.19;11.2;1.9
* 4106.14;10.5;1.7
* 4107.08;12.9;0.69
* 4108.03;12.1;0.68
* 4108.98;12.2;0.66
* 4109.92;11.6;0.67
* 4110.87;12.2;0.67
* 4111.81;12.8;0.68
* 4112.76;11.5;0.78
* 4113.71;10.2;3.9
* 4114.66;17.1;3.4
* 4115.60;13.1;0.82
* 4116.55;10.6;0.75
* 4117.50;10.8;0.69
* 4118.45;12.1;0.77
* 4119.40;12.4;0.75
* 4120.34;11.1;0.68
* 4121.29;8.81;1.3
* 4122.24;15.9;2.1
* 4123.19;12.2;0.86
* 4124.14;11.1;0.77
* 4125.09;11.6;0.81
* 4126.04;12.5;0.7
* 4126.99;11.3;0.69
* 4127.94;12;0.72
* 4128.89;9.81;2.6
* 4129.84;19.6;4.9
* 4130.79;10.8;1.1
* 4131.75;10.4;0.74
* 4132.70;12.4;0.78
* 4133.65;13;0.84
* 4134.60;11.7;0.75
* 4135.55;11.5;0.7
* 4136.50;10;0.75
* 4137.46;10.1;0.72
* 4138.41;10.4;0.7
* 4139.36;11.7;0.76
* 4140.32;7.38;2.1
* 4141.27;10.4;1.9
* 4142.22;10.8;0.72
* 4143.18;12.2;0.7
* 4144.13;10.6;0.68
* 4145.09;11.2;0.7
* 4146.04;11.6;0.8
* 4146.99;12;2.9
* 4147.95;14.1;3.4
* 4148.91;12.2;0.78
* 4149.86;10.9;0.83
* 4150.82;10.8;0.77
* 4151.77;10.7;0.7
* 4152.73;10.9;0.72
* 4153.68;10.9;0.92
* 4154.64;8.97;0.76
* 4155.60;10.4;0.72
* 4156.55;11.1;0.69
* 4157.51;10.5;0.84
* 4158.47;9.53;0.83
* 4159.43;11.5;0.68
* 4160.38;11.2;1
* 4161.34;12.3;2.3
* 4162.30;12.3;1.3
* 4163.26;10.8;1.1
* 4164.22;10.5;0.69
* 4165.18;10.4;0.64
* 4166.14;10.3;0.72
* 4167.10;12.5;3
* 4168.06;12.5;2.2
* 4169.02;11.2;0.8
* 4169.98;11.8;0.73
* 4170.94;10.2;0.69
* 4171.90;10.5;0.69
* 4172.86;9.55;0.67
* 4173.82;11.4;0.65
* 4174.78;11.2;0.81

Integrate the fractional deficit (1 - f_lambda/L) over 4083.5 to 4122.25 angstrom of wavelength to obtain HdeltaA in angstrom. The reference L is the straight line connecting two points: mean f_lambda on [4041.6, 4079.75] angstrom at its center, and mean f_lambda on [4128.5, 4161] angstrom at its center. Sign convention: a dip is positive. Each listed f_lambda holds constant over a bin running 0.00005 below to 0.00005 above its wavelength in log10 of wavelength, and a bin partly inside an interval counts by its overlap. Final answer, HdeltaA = -1.5 angstrom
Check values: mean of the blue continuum 11.6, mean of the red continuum 11.2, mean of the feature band 11.8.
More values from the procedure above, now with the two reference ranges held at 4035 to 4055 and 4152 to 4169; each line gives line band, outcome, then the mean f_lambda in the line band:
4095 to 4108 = -0.98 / 12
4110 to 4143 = -2.05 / 11.7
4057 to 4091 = -1.39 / 11.6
